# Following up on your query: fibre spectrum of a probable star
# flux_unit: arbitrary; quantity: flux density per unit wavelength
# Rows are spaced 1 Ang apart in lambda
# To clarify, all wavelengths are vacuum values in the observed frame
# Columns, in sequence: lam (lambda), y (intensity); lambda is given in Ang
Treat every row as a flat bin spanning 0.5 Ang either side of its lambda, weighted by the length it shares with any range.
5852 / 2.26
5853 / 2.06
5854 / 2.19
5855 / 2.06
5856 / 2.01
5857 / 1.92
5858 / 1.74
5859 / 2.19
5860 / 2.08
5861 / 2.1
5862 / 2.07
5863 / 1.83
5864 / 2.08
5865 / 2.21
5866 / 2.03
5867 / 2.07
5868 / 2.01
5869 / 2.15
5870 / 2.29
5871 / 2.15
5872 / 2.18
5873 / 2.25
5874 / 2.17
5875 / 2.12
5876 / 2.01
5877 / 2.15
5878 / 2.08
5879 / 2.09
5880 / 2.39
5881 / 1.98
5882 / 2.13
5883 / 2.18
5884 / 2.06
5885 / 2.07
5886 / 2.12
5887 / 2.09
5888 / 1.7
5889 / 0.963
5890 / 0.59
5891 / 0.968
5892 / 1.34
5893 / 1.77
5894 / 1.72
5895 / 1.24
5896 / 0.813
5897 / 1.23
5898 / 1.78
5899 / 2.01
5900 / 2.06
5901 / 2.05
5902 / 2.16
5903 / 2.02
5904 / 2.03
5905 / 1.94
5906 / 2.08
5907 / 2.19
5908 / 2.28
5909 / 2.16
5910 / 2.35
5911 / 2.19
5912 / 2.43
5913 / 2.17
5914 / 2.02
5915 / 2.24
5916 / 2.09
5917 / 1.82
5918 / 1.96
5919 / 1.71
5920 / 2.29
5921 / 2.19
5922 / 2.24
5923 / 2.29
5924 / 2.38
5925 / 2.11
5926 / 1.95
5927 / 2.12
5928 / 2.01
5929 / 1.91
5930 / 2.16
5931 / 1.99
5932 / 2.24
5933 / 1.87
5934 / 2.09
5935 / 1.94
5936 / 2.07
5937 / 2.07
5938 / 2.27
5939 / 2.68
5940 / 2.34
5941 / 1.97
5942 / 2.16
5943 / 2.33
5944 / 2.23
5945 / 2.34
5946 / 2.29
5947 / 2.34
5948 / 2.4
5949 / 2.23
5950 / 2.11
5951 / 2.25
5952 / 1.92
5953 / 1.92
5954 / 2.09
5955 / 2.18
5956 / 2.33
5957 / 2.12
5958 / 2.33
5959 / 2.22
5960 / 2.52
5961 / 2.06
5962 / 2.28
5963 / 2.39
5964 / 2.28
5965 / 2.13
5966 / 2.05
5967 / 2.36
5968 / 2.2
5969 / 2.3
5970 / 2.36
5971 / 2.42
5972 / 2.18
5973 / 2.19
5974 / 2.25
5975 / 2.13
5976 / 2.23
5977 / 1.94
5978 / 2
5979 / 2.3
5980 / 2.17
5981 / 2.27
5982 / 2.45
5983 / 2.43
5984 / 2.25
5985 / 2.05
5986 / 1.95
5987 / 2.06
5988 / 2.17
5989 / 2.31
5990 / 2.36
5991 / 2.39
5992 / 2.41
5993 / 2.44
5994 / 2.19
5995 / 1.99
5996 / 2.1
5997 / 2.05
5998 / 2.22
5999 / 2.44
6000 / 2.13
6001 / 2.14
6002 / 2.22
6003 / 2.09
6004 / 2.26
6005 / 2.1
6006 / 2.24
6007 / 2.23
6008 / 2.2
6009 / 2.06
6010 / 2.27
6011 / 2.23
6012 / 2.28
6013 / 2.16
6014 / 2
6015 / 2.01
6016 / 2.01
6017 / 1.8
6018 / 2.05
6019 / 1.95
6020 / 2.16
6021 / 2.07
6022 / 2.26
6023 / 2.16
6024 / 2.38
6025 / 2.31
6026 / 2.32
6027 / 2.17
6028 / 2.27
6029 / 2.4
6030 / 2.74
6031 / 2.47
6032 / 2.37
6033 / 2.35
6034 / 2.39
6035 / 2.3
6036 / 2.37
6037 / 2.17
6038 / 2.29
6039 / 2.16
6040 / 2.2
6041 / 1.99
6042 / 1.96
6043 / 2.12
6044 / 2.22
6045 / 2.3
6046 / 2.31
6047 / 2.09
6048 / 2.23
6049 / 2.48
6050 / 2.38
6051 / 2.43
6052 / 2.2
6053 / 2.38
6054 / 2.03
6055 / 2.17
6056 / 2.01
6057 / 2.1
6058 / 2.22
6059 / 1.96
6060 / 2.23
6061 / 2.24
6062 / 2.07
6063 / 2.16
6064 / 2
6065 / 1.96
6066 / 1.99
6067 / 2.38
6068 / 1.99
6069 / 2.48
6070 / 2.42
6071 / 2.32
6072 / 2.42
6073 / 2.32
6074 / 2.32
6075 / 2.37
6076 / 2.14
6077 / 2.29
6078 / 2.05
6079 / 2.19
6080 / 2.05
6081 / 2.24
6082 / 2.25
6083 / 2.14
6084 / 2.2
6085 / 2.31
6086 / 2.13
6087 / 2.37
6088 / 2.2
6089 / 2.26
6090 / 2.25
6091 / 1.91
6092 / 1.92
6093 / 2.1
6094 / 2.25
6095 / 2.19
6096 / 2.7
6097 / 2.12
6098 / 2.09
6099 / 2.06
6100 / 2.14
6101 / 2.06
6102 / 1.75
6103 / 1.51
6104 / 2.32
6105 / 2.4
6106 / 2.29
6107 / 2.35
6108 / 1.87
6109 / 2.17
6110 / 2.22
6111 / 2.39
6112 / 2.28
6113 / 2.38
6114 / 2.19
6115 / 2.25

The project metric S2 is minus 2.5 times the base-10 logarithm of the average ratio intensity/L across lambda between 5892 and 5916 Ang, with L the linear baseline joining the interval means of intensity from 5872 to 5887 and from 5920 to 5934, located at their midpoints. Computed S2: 0.10 mag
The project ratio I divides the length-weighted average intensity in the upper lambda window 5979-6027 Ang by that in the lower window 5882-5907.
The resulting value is 1.3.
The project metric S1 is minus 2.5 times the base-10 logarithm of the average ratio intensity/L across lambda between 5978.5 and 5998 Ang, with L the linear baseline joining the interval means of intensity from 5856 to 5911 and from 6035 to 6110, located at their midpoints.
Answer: -0.08 mag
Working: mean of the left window 1.94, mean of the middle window 2.23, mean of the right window 2.19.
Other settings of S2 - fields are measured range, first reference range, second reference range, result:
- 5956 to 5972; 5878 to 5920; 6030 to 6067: -0.12 mag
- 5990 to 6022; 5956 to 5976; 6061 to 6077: 0.04 mag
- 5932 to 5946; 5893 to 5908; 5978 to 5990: -0.09 mag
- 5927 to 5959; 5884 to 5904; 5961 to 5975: -0.07 mag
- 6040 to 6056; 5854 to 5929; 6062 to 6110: -0.04 mag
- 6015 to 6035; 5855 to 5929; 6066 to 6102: -0.05 mag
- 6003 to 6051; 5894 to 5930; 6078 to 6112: -0.06 mag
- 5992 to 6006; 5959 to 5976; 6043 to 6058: 0.03 mag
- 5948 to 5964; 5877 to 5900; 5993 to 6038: -0.12 mag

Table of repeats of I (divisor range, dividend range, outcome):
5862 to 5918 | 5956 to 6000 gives 1.14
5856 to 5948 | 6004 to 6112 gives 1.09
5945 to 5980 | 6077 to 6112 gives 0.98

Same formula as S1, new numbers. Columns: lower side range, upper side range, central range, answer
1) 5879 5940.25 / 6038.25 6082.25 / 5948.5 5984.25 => -0.081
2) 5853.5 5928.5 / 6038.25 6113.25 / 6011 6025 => 0.007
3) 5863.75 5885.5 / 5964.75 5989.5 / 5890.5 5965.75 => 0.051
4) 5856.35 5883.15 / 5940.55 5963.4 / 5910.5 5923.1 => 0.023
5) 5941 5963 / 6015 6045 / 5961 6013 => 0.001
